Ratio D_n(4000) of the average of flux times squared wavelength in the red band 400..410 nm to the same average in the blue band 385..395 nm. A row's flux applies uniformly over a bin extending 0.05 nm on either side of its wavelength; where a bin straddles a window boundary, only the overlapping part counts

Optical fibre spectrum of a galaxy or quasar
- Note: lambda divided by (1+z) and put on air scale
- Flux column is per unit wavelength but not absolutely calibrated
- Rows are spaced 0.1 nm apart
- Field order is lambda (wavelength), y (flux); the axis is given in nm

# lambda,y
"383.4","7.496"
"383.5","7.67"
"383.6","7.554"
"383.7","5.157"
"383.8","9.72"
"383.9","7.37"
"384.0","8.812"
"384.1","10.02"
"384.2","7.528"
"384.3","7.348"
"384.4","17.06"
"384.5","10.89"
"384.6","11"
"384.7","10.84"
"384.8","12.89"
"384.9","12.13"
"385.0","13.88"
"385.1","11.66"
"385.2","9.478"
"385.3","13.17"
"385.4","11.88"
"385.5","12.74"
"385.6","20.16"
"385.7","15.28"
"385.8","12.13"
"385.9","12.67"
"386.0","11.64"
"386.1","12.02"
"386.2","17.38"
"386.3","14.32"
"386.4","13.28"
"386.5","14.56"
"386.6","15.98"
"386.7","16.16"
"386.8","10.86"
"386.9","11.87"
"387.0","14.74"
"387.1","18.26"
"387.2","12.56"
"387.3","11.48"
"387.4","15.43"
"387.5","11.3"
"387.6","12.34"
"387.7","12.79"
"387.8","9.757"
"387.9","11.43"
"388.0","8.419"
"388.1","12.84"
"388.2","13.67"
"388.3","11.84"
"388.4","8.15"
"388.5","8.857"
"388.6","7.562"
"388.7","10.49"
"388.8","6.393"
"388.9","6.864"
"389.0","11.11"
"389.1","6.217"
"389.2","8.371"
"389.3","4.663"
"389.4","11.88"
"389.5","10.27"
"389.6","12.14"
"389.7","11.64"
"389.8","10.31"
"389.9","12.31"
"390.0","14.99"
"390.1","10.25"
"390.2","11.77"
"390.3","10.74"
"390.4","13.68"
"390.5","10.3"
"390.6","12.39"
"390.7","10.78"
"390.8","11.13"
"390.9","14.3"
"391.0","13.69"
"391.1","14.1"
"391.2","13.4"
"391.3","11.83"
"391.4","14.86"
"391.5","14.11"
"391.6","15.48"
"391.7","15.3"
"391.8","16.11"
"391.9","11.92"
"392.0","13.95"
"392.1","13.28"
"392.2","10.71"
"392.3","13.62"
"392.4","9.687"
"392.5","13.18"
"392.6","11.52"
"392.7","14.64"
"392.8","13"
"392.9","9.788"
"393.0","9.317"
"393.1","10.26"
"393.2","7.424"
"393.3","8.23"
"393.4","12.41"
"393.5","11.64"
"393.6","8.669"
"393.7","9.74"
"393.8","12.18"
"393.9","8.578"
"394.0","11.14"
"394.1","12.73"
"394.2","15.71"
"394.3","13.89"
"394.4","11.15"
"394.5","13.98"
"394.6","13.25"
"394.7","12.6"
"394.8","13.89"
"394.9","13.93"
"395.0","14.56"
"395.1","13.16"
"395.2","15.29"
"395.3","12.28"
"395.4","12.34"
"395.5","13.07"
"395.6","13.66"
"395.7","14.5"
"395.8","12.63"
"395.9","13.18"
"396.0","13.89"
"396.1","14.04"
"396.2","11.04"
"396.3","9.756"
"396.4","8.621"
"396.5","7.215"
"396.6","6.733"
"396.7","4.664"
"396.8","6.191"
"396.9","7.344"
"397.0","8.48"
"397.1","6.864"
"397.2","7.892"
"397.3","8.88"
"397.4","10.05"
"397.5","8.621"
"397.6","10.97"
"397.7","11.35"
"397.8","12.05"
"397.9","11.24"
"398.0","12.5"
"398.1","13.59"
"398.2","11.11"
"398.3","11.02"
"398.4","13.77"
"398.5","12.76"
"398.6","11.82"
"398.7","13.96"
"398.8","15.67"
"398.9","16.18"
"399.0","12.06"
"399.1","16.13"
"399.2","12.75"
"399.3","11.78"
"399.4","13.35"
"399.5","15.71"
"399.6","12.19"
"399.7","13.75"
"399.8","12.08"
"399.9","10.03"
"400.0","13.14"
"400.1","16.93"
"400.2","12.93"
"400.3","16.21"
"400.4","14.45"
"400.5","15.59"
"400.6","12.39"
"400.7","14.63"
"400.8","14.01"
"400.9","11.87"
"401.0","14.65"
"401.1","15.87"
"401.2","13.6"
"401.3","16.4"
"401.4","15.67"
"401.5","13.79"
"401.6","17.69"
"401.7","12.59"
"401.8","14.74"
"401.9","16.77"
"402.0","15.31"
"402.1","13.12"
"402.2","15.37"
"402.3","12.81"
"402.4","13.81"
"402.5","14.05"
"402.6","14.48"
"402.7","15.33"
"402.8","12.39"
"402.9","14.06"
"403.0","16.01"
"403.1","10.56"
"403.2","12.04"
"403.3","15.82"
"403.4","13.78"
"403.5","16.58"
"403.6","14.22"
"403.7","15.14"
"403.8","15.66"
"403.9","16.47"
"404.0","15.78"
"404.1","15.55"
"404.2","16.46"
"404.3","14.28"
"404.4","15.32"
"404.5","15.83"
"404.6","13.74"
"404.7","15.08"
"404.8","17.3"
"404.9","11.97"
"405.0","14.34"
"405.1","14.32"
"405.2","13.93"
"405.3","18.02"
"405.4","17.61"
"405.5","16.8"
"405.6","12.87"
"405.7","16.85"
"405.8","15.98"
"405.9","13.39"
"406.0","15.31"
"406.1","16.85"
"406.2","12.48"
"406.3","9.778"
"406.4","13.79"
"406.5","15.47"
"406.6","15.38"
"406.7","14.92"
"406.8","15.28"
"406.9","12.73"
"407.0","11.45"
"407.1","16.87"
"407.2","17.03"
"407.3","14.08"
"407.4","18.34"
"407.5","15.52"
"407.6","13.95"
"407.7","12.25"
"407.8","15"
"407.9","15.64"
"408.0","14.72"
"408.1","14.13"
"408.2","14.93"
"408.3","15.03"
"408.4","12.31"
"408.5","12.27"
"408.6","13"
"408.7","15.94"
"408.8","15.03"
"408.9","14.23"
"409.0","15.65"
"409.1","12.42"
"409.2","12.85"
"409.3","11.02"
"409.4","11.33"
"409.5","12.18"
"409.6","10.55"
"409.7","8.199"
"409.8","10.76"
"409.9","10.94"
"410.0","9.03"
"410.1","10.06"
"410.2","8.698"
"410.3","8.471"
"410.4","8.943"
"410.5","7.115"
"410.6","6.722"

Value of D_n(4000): 1.3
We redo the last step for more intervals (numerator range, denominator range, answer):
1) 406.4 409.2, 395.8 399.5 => 1.37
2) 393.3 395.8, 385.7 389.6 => 1.12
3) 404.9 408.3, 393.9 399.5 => 1.31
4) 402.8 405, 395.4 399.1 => 1.37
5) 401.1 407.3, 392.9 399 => 1.35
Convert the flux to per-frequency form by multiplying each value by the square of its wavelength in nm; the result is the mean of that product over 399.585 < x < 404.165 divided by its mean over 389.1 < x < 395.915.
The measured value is 1.2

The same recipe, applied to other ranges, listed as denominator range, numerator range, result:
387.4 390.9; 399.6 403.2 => 1.41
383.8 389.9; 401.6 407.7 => 1.39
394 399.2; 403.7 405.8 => 1.36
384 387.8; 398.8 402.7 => 1.19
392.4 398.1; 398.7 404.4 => 1.33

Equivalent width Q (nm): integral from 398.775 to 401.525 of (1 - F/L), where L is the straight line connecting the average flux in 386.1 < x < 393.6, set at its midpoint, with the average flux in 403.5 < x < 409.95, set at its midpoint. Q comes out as -0.136 nm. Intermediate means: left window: 11.9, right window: 14.3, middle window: 14.1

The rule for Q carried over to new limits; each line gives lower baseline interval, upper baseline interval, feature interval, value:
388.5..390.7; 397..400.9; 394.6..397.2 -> 0.13 nm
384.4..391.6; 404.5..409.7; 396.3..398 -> 0.57 nm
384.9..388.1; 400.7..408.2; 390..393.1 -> 0.23 nm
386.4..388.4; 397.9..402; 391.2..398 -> 0.94 nm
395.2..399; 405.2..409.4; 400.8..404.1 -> -0.43 nm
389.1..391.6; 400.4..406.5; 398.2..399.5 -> 0.02 nm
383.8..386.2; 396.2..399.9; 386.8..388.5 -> -0.06 nm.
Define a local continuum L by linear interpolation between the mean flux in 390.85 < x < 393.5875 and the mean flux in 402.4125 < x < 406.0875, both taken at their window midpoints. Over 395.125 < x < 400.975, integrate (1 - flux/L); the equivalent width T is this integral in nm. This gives 0.70 nm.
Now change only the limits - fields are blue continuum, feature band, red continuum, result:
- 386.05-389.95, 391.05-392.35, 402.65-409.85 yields -0.175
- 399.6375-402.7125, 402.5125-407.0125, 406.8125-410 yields -0.262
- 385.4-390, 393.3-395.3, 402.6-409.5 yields 0.068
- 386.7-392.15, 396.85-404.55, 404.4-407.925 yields 0.217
